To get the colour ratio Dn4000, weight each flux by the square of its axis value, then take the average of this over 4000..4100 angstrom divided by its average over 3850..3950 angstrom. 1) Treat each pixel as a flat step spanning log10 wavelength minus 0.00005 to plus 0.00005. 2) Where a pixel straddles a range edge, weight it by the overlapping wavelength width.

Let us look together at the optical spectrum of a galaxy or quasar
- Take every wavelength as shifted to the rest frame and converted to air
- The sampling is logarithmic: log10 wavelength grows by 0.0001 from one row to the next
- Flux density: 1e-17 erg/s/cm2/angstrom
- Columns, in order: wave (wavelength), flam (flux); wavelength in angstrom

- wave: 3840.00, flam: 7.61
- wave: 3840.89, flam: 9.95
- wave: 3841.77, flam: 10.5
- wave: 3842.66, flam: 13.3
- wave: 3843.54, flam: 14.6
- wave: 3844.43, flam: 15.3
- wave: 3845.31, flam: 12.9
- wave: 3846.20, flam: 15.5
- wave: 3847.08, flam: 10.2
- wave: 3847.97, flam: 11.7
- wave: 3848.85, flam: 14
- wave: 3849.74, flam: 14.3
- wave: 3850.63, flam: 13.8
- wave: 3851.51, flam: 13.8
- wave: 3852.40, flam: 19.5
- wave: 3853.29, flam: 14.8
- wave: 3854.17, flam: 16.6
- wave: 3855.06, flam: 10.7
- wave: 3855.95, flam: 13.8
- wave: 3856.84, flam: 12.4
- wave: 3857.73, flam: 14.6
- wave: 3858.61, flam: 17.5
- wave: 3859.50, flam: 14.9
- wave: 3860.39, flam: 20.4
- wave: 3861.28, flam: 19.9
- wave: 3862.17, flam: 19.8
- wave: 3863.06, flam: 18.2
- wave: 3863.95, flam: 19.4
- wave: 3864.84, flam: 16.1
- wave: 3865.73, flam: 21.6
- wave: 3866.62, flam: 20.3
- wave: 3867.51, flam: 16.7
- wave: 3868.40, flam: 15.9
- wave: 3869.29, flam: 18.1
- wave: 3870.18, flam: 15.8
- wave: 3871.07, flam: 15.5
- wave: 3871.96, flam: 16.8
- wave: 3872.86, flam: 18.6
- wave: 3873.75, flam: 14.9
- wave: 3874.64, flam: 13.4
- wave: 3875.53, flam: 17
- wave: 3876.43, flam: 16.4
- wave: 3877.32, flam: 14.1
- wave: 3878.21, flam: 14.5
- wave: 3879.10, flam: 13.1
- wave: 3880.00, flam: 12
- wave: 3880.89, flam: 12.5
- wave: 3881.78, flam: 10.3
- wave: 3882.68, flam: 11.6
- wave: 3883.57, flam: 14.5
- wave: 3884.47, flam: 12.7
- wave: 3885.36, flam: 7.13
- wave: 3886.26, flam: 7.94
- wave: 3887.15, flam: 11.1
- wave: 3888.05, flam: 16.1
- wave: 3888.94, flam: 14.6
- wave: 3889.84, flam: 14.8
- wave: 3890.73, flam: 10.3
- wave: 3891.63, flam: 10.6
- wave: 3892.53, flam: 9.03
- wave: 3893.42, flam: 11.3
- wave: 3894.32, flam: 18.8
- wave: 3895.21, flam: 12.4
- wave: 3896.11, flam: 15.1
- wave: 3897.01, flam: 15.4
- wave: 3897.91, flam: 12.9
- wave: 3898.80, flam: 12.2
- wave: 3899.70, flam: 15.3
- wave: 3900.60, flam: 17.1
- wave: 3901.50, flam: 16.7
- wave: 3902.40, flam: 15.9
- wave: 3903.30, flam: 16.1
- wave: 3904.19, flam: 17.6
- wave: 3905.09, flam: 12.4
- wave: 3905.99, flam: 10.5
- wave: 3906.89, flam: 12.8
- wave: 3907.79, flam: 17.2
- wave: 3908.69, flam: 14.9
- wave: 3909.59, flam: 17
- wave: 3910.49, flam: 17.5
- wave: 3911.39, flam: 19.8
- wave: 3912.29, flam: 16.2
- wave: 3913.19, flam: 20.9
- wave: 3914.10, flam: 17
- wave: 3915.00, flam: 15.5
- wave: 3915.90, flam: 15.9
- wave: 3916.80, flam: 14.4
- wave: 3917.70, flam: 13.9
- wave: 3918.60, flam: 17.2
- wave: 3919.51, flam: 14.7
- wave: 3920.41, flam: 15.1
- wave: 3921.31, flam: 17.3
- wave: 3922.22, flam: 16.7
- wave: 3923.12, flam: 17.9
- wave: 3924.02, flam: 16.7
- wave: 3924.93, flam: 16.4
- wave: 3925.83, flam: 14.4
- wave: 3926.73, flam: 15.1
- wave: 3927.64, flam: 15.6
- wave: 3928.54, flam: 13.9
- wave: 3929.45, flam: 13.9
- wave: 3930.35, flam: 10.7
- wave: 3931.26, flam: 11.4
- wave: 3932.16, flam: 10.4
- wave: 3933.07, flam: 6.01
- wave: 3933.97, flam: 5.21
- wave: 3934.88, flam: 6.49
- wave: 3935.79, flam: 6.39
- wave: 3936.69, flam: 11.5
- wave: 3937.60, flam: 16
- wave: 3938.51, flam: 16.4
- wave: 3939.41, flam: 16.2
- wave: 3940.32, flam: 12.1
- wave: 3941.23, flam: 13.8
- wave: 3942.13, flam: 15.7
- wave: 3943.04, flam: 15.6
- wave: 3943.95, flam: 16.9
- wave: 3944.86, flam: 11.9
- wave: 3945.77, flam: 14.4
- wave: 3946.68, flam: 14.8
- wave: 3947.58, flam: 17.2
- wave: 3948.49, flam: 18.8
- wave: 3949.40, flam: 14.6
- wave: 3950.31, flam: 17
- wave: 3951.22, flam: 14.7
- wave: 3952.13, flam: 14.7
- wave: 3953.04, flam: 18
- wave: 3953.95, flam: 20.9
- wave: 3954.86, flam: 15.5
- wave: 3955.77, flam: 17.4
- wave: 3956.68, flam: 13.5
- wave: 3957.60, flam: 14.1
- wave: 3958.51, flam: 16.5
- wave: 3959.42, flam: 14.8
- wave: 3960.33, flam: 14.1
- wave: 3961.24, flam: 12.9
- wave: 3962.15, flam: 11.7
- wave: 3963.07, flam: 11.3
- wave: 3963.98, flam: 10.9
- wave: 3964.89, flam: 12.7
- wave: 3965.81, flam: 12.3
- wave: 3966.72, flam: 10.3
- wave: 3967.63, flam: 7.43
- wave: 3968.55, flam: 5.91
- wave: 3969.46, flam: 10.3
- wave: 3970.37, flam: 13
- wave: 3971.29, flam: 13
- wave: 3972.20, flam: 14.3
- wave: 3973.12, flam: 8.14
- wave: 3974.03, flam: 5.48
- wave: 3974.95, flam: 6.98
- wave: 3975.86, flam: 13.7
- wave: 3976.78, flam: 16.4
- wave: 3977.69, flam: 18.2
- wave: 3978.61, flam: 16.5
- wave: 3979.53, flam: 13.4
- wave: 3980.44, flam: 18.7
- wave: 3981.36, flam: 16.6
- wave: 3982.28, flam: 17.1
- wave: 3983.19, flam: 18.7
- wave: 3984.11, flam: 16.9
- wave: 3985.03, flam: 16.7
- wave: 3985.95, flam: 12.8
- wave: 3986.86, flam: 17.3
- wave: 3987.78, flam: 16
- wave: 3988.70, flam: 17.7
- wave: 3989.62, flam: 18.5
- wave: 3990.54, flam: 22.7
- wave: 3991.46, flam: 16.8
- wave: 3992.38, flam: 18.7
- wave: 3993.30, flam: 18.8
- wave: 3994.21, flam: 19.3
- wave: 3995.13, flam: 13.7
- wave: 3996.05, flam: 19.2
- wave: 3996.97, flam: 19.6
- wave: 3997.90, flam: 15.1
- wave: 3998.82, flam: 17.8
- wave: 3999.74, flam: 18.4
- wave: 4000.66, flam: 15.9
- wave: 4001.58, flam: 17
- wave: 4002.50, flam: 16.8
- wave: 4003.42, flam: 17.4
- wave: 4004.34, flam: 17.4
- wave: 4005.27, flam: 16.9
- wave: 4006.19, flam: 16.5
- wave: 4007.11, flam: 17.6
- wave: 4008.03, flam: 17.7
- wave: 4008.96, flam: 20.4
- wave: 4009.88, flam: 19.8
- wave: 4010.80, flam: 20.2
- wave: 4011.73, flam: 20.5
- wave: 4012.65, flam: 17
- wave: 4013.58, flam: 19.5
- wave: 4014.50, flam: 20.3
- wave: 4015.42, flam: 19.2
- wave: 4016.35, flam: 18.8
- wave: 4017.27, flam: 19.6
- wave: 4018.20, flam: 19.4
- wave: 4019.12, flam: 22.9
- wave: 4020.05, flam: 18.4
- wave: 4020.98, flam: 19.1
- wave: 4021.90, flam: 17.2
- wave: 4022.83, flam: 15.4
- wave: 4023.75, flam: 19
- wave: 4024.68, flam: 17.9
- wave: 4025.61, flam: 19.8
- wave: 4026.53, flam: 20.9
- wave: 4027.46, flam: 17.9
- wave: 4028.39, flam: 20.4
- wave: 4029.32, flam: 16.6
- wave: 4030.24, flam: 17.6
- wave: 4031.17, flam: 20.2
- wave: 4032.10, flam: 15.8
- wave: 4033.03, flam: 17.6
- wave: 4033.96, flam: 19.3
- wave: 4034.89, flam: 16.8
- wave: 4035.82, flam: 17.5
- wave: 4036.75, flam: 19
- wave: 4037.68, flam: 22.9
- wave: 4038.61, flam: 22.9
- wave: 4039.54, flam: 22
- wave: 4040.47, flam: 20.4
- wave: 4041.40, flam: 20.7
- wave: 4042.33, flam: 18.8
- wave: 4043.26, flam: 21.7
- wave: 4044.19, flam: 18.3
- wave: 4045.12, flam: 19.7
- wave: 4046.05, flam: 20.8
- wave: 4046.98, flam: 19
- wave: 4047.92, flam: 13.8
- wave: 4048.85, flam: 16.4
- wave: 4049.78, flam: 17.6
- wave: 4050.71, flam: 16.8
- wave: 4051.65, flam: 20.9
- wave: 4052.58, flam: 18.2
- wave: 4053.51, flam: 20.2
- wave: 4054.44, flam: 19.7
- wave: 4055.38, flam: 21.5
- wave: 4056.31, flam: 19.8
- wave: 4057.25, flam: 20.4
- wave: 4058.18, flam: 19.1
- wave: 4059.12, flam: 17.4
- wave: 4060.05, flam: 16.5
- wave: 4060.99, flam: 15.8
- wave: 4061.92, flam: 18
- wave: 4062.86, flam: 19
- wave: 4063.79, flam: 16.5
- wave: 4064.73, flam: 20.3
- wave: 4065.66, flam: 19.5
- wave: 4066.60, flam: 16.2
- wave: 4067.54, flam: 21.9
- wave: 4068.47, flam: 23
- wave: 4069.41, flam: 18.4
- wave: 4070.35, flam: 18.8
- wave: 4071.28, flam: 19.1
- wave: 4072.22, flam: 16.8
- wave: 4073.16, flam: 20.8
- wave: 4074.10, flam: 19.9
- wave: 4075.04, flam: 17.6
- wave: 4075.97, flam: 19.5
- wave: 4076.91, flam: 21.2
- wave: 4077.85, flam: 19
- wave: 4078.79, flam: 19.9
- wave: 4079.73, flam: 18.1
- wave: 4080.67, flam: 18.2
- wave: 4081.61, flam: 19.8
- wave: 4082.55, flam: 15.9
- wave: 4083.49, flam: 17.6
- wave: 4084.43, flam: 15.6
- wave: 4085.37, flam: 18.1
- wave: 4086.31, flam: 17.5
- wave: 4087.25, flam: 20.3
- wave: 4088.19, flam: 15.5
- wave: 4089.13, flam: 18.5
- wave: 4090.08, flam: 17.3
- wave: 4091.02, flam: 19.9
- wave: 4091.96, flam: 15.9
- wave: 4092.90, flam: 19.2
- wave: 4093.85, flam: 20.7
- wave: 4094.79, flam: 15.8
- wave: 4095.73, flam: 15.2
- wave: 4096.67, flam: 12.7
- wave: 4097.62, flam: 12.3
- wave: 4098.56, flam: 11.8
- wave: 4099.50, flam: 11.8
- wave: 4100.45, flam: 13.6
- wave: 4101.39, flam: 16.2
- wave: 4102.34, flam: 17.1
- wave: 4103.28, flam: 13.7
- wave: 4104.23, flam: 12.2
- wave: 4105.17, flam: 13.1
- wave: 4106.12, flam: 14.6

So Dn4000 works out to 1.3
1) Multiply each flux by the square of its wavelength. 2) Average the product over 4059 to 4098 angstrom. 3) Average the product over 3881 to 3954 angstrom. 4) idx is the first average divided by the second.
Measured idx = 1.4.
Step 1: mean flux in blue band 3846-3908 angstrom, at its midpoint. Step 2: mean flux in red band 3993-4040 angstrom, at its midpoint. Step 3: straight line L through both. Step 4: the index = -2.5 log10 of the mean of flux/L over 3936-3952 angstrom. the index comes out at 0.106 mag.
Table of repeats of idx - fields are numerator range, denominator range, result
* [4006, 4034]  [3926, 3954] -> 1.43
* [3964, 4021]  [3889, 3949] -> 1.18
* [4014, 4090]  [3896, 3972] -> 1.40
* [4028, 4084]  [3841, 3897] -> 1.43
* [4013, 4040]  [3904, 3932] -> 1.31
